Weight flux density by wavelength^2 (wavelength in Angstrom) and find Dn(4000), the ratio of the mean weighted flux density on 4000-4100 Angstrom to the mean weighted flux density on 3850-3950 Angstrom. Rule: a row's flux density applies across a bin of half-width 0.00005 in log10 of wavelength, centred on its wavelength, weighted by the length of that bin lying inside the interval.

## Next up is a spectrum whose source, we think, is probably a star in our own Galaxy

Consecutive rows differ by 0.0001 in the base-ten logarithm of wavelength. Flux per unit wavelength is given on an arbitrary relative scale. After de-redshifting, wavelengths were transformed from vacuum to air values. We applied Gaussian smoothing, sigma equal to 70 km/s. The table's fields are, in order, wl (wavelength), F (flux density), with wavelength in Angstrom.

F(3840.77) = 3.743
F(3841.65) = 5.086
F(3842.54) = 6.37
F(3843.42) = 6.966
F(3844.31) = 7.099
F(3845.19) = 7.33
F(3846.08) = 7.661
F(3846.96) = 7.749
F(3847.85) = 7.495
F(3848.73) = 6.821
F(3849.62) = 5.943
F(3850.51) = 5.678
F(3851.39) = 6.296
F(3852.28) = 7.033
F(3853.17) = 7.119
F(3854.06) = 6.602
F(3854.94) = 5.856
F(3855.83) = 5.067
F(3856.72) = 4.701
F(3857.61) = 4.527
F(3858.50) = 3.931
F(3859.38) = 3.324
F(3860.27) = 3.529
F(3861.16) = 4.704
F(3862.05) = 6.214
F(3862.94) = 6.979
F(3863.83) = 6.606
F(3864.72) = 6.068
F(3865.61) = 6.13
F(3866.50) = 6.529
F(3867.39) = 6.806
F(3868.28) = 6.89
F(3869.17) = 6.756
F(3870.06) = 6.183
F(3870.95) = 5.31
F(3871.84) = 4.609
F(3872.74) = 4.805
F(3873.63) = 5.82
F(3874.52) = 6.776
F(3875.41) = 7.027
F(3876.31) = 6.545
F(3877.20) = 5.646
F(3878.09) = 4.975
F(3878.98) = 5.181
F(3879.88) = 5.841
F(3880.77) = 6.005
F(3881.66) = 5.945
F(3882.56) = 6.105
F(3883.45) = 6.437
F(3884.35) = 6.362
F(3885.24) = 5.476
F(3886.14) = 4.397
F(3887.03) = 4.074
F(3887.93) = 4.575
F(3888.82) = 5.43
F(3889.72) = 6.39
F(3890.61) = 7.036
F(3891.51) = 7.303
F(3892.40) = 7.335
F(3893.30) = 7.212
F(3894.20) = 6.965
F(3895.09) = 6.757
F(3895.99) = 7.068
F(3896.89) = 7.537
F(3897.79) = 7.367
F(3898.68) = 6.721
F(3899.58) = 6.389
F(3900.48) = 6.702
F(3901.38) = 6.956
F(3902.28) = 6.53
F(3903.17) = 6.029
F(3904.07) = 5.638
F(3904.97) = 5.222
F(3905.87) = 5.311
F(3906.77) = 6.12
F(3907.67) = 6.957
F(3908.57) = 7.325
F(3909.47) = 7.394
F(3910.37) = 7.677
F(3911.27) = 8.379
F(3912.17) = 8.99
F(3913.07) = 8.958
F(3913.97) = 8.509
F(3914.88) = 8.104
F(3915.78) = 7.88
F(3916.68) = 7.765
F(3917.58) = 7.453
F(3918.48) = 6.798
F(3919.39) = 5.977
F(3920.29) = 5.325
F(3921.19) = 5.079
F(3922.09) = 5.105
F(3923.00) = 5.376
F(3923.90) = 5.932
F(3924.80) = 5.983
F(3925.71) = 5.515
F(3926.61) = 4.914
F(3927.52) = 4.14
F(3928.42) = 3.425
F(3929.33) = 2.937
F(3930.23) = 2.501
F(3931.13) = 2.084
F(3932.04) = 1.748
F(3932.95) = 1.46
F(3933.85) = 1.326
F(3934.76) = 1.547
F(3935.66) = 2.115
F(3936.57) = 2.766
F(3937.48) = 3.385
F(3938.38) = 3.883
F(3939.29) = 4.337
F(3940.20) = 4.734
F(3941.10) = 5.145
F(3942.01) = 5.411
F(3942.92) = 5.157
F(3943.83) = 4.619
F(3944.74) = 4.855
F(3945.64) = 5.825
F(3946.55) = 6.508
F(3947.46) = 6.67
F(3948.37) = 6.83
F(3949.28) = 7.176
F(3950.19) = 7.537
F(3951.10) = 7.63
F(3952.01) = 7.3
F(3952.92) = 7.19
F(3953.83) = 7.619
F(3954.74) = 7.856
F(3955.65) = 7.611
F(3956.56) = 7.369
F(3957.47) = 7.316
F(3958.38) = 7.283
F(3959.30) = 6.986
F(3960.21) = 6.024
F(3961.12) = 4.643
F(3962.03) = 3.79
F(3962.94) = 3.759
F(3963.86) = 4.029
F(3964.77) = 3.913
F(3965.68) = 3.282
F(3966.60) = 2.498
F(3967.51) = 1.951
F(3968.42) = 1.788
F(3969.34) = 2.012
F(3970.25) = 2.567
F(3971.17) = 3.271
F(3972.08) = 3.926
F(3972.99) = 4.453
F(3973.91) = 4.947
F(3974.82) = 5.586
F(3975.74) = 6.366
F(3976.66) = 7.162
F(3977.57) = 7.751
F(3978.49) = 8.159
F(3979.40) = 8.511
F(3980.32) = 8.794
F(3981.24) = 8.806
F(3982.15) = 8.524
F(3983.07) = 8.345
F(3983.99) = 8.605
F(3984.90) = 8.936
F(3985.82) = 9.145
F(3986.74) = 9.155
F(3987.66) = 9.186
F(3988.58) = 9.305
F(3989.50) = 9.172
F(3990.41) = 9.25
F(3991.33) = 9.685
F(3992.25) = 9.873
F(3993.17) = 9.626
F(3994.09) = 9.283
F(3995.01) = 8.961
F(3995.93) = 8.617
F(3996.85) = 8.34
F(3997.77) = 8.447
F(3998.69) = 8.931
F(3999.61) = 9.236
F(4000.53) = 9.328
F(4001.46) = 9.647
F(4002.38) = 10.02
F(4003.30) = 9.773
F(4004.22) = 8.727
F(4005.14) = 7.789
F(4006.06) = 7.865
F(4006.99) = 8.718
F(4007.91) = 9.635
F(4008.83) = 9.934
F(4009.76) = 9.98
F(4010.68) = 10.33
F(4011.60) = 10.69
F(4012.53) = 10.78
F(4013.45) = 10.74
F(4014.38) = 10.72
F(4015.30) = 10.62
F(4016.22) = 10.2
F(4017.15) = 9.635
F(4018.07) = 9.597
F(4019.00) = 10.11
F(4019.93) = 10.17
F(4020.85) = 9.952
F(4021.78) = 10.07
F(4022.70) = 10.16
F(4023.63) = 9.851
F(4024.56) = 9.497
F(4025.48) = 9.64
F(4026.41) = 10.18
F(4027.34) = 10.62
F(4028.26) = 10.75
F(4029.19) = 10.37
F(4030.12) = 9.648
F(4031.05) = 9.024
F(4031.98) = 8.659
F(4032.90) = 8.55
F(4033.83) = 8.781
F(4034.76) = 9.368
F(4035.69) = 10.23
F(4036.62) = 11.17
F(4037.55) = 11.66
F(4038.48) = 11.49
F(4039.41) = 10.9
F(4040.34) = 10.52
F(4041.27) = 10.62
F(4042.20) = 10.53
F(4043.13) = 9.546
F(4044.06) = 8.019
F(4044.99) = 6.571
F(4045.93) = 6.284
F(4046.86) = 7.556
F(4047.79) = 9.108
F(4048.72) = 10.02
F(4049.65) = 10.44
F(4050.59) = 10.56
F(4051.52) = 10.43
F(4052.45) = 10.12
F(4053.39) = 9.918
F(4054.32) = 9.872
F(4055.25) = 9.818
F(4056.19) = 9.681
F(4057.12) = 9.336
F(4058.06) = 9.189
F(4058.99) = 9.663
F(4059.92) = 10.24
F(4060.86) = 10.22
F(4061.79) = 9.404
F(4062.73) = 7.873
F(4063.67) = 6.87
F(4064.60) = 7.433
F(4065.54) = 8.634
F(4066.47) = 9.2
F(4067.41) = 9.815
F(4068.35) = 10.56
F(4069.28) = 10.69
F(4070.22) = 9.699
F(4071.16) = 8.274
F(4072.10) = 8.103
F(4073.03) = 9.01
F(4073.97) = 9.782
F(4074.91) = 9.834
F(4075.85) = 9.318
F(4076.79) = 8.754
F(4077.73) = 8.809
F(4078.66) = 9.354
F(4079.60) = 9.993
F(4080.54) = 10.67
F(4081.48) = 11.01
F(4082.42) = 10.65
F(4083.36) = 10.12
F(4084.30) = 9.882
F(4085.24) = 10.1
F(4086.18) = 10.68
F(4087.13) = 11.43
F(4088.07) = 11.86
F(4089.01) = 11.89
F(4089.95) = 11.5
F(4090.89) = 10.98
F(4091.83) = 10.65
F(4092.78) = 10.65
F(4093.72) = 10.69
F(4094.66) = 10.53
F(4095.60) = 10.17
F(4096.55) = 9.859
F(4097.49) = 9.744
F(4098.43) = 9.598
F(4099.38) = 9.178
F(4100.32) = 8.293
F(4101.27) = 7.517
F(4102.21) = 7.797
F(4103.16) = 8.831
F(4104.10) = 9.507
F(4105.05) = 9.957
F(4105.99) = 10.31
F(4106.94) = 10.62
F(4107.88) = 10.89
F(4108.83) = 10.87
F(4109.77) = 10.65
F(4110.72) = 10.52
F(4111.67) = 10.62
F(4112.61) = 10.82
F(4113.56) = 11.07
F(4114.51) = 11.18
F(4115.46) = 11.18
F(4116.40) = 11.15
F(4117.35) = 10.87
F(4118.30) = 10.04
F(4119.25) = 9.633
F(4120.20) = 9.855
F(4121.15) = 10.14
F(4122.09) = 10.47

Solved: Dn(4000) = 1.84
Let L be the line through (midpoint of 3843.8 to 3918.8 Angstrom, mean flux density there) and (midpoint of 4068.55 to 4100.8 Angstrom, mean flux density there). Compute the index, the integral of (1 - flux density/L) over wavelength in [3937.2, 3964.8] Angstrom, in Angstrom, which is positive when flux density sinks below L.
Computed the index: 6.19 Angstrom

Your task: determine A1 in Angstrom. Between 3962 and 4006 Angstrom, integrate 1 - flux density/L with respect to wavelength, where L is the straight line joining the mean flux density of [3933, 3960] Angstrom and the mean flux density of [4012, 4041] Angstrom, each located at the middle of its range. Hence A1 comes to 3.8 Angstrom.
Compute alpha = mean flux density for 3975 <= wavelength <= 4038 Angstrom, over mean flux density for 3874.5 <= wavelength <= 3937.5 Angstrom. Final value 1.62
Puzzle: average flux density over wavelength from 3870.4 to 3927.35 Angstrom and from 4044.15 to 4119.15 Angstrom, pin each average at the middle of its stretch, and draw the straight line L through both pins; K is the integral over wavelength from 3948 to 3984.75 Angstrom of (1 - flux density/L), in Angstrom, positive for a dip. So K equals 7.8 Angstrom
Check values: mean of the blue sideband 6.36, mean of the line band 6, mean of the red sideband 9.8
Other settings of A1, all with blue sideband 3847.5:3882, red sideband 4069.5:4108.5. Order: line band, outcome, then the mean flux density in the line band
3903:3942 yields 8.9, 5.28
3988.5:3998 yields -1.1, 9.16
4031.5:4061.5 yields -1.7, 9.66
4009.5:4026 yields -2.9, 10.2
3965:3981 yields 6.0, 4.93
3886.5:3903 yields -0.4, 6.56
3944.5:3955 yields 0.6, 6.94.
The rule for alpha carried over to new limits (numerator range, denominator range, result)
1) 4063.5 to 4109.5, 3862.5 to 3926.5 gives 1.53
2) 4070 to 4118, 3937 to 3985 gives 1.74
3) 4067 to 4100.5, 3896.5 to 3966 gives 1.76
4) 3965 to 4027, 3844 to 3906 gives 1.36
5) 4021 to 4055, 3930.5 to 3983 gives 1.87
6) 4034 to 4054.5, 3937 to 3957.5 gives 1.59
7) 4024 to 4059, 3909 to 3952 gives 1.80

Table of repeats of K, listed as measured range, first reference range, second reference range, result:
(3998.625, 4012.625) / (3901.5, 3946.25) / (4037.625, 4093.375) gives -2.8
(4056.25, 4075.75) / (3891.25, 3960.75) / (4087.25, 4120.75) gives 0.3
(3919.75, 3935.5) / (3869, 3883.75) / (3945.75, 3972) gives 5.2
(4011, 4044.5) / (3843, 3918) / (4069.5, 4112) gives -4.5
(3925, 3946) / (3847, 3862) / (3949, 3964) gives 9.0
